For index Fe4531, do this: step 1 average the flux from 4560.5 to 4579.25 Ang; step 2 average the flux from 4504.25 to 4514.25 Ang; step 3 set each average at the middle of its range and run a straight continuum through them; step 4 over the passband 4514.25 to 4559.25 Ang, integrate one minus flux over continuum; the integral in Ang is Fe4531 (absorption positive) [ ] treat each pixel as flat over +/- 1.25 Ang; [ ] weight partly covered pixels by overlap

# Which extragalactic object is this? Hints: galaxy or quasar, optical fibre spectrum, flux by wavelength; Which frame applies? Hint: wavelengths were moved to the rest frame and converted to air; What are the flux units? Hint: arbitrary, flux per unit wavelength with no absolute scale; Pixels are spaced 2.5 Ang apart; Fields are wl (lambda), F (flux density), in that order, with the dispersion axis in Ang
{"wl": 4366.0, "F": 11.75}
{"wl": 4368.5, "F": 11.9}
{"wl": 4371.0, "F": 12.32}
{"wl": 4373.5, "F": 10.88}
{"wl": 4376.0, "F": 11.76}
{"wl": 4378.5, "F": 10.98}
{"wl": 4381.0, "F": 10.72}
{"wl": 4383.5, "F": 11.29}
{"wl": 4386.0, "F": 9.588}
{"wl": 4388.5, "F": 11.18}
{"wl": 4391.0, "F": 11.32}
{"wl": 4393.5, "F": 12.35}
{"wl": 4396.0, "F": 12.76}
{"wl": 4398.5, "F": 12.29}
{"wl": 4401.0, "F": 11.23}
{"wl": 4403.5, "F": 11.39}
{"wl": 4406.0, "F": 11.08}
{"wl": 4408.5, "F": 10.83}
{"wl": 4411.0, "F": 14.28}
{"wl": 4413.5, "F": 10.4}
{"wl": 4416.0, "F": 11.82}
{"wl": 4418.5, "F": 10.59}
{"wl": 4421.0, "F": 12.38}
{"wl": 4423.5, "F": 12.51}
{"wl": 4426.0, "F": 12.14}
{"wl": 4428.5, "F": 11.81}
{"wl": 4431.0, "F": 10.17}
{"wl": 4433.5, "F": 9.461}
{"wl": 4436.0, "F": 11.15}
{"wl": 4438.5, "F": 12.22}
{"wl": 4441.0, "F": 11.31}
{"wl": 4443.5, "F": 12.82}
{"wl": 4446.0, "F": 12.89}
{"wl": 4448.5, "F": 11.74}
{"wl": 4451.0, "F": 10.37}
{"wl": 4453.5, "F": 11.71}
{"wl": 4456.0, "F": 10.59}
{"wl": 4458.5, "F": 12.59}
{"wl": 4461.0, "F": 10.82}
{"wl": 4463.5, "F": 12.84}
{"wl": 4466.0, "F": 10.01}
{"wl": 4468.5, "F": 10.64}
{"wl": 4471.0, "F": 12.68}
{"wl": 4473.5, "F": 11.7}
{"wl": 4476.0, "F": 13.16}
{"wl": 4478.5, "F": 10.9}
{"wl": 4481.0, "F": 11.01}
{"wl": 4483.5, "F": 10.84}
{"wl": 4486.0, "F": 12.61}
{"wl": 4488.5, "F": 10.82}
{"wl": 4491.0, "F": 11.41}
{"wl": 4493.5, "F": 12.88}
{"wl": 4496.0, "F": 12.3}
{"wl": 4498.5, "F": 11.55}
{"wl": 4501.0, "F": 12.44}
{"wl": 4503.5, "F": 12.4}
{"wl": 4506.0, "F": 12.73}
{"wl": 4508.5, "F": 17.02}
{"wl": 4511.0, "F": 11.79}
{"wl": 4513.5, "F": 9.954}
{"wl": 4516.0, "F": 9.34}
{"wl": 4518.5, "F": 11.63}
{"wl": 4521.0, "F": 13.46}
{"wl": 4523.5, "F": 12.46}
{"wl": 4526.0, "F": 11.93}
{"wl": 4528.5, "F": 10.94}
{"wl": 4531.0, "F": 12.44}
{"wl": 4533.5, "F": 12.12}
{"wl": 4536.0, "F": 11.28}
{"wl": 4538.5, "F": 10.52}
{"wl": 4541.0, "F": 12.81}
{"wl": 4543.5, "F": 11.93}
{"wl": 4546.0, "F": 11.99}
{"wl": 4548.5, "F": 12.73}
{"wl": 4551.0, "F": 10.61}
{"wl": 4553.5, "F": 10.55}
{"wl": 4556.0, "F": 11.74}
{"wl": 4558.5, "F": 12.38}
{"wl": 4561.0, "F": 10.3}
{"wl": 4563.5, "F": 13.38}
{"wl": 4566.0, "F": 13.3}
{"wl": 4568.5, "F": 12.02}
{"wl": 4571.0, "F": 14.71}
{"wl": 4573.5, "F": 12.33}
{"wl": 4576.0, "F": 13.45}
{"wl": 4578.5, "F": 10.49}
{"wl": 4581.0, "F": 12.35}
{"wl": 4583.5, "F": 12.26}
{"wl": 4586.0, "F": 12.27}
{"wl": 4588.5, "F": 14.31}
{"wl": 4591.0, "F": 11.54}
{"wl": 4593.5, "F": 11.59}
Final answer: 4.0 Ang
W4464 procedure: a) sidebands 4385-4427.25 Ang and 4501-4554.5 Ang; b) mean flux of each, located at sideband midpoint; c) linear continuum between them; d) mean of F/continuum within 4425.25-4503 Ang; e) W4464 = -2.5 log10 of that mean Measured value 0.02 mag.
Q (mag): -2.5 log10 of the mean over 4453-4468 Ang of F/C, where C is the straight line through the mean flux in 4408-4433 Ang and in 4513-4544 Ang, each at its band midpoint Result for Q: 0.026 mag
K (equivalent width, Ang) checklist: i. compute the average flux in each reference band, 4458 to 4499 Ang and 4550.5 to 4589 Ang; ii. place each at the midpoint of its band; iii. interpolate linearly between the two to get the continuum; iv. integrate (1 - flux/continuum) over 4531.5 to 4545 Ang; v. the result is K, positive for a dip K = 0.3 Ang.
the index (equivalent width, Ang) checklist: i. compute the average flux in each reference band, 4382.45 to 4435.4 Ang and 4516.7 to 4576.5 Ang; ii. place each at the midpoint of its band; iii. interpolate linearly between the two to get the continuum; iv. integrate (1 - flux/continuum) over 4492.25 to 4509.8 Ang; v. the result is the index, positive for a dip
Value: -1.7 Ang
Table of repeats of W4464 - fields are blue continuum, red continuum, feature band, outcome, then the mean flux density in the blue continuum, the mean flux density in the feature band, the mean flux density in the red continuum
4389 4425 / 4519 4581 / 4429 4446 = 0.05 mag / 11.8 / 11.3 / 12.1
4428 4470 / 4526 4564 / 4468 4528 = -0.04 mag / 11.4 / 12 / 11.7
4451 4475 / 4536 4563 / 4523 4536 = -0.03 mag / 11.5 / 11.9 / 11.6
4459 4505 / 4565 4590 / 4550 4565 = 0.09 mag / 11.7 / 11.5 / 12.7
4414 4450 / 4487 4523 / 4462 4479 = 0.01 mag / 11.6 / 11.7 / 12.1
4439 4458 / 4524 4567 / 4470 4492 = 0.01 mag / 11.7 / 11.7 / 11.8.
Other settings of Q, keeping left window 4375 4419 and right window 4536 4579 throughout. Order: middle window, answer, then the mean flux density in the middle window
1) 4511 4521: 0.10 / 10.9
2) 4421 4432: -0.02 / 11.8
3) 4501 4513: -0.11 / 13.2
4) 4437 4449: -0.05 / 12.2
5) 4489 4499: -0.01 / 12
